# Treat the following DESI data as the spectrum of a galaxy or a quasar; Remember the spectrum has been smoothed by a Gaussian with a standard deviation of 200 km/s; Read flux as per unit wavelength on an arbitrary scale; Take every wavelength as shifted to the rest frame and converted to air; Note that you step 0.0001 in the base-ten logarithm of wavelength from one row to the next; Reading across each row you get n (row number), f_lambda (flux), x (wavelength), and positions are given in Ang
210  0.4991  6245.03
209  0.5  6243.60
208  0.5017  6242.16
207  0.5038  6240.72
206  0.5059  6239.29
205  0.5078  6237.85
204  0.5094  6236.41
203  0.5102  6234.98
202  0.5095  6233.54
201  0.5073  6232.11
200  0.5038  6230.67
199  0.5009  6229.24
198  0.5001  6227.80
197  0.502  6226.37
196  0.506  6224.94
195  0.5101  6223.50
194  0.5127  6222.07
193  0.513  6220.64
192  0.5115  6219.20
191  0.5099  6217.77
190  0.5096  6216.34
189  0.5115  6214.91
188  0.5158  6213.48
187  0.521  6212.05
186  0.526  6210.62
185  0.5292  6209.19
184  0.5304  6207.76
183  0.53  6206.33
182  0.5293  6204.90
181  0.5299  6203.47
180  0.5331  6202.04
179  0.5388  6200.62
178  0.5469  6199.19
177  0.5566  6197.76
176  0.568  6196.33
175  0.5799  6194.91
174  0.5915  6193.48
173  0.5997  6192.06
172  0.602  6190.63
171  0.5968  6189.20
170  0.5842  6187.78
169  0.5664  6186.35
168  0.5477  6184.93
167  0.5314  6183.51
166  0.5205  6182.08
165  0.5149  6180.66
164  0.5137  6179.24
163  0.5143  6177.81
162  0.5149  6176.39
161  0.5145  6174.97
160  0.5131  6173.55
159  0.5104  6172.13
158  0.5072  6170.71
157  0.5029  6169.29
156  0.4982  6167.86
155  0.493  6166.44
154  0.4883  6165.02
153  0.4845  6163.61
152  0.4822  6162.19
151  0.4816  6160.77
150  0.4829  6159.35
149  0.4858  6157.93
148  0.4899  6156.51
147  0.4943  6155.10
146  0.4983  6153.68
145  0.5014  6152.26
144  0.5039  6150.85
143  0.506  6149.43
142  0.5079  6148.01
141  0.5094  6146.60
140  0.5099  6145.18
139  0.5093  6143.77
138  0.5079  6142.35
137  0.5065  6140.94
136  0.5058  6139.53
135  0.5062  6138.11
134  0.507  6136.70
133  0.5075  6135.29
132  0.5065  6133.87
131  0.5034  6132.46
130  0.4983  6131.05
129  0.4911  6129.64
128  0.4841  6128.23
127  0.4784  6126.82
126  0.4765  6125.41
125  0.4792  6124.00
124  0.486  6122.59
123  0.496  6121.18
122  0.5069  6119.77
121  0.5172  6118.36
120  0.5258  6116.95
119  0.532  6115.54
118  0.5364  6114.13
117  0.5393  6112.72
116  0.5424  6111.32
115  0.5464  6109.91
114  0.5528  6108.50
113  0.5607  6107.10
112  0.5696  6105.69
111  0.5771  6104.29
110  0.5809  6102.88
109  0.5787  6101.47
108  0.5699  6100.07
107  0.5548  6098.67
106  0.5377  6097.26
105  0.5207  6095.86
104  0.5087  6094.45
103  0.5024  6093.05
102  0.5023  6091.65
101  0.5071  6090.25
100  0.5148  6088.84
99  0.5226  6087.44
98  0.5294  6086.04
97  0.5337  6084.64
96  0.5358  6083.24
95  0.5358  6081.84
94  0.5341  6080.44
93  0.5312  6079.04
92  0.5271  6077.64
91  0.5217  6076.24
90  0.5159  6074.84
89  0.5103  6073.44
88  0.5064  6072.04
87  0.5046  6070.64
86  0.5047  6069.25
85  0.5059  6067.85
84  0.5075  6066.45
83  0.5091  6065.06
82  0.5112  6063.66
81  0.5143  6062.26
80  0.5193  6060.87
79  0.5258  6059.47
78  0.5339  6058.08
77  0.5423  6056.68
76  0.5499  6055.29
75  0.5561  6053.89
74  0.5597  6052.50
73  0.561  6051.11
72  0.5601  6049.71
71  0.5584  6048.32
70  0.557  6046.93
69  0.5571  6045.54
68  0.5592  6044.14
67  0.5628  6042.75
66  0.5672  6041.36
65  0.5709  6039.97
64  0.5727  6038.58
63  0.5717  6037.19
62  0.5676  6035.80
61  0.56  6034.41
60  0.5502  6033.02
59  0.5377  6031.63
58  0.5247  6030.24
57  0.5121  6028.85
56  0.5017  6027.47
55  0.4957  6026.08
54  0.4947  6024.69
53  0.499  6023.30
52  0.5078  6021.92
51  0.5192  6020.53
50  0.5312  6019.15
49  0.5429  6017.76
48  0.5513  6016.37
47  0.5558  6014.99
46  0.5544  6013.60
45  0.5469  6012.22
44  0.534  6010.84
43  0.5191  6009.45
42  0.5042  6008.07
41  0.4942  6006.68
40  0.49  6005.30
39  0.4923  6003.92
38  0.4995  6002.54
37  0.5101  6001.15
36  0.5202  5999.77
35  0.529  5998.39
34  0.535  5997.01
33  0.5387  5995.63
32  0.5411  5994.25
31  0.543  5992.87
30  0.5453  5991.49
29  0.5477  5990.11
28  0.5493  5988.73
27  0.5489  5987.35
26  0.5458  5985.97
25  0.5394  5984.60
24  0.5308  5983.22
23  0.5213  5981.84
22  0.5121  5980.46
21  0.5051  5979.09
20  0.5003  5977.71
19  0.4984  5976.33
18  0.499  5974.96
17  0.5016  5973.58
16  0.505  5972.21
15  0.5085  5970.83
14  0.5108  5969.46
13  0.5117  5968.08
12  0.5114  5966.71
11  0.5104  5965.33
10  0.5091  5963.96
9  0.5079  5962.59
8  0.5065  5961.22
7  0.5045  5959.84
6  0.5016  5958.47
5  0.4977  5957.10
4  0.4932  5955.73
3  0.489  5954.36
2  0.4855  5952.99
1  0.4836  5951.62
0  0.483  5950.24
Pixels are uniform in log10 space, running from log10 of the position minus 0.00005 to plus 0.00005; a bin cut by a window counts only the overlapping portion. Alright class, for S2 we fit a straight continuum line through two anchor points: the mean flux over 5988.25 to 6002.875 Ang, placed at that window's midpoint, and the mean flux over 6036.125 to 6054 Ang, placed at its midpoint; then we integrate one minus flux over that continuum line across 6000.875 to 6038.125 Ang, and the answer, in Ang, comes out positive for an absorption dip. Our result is 1.52 Ang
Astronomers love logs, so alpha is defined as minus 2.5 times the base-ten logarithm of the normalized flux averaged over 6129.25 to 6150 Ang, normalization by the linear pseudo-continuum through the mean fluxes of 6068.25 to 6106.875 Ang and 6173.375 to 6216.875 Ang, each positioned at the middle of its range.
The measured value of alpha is 0.06 mag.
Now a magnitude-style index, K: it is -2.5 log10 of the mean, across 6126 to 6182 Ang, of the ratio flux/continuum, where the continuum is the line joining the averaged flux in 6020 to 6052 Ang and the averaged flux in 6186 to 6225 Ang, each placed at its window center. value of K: 0.08 mag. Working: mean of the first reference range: 0.542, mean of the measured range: 0.501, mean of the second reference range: 0.542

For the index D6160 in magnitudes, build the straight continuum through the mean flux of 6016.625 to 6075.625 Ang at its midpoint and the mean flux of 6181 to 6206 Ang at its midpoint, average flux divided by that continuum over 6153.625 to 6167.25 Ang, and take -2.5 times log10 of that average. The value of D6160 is 0.14 mag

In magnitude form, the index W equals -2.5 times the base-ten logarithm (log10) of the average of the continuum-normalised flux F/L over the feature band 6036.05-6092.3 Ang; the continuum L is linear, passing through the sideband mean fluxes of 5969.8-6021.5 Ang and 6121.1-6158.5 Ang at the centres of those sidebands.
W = -0.05 mag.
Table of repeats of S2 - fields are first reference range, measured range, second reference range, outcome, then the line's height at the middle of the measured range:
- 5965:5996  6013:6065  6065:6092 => -2.0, 0.52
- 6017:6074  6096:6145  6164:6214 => 1.1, 0.535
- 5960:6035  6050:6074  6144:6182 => -0.6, 0.514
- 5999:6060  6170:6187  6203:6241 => -0.1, 0.518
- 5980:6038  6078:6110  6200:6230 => -0.9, 0.524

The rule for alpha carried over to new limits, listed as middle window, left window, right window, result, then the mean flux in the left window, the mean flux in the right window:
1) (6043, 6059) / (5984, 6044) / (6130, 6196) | -0.049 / 0.533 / 0.518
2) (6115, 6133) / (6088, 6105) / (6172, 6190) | 0.082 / 0.538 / 0.535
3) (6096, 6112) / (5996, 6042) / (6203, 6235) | -0.074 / 0.529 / 0.514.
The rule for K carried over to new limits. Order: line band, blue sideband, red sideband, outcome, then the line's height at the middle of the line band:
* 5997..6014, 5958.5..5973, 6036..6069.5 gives 0.02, 0.525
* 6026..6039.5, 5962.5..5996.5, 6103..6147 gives -0.05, 0.52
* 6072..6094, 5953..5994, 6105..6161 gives -0.02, 0.511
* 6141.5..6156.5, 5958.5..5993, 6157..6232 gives 0.04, 0.523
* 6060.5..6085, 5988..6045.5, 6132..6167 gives 0.00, 0.519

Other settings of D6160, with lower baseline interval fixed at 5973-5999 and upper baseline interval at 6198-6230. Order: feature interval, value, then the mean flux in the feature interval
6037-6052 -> -0.07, 0.563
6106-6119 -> -0.03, 0.54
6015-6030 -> 0.02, 0.518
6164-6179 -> 0.03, 0.506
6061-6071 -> 0.03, 0.509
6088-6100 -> 0.01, 0.521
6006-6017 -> -0.01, 0.532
